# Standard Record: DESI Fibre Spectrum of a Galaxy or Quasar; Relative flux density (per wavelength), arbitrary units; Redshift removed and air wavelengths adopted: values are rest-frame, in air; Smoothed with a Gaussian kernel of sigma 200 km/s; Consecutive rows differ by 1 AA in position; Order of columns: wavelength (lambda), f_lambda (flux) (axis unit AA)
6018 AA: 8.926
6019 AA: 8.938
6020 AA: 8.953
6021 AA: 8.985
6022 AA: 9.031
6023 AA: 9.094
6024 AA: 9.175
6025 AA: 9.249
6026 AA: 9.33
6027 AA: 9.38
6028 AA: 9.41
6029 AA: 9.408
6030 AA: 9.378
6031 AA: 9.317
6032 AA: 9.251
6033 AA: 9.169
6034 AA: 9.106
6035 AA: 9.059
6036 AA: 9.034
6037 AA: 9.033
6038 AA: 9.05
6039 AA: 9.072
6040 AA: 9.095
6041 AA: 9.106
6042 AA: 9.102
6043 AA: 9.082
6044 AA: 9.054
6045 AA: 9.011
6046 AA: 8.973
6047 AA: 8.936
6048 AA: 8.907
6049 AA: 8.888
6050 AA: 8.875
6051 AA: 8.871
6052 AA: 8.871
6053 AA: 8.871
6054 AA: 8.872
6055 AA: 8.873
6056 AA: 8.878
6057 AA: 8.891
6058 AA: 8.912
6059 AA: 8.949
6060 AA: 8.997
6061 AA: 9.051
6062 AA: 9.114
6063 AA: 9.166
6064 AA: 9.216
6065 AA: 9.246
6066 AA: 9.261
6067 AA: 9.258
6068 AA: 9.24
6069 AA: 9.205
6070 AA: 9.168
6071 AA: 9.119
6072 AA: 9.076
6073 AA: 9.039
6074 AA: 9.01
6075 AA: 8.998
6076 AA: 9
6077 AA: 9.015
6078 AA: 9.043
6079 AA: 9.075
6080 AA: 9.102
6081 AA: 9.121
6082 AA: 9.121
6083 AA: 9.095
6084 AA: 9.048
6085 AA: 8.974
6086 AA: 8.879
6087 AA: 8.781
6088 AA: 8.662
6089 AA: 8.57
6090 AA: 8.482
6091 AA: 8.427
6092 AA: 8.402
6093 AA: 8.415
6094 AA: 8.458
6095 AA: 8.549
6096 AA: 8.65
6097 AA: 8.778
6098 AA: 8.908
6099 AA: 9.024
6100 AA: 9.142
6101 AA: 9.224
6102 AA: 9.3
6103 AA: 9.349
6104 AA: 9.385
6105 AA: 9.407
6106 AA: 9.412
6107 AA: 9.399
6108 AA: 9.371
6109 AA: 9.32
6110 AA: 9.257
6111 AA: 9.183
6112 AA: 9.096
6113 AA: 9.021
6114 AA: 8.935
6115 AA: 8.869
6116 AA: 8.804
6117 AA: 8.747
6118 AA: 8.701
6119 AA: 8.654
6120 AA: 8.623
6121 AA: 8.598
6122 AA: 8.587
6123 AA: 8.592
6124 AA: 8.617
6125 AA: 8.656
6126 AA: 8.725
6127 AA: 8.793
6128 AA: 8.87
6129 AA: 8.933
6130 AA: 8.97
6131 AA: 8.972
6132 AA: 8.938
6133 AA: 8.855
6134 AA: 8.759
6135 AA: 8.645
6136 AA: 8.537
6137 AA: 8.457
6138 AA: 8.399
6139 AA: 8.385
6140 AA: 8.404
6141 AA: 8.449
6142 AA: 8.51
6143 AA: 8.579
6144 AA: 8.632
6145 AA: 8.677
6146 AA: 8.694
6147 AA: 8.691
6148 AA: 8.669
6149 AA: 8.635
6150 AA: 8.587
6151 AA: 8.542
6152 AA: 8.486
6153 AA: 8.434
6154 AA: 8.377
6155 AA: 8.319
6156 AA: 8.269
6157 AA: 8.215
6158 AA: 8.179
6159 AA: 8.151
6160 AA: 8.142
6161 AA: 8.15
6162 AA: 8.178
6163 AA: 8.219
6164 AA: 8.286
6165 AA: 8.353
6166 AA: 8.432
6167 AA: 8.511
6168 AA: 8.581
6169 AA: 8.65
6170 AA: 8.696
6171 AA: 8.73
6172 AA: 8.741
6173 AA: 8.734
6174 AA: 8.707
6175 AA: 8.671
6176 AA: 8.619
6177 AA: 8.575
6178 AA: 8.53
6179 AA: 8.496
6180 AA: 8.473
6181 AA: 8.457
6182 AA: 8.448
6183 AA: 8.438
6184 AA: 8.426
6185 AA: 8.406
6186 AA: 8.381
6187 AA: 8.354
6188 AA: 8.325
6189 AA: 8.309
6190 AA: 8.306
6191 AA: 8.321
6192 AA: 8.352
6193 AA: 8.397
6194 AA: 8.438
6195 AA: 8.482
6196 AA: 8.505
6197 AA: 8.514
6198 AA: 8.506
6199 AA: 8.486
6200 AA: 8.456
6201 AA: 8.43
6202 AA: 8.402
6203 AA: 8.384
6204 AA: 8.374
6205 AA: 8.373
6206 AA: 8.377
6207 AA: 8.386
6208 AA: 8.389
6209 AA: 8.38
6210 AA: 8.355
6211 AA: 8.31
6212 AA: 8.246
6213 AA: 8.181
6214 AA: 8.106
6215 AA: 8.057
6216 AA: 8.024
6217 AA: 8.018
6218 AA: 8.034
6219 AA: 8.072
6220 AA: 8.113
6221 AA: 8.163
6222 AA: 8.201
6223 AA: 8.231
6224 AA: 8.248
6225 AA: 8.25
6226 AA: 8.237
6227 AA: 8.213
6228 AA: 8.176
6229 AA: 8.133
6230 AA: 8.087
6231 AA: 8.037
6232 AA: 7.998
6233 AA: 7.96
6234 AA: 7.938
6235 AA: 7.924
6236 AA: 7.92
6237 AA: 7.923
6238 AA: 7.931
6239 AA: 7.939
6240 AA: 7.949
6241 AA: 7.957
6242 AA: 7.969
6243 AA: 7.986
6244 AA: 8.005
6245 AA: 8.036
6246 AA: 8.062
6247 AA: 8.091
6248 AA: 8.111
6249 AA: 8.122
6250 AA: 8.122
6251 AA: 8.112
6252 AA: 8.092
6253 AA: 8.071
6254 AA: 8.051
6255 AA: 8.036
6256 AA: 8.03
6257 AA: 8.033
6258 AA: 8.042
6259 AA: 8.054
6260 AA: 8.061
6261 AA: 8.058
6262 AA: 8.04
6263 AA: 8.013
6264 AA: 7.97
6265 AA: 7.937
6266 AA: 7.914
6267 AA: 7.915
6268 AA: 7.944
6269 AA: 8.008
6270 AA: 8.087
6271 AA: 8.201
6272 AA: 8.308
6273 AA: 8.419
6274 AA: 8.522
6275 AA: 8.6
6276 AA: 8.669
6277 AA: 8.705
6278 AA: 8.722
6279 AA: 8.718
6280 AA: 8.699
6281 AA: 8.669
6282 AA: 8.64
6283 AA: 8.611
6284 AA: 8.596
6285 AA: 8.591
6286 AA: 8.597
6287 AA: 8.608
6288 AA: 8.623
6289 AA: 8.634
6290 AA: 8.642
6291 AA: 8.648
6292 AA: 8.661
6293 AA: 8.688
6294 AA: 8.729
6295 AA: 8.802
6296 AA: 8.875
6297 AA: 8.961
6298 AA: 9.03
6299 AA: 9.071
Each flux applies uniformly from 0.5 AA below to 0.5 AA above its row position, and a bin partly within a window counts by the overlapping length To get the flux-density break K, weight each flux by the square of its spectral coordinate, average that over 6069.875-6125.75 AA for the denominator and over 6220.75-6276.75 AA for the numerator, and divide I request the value 1.0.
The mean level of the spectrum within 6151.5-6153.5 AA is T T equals 8.46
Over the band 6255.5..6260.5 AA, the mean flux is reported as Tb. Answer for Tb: 8.04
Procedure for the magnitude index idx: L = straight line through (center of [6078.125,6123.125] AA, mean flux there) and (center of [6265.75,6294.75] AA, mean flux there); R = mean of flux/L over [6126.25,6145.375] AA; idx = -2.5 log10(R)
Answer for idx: 0.021 mag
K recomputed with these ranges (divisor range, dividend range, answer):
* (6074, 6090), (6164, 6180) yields 0.99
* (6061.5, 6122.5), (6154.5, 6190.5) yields 0.96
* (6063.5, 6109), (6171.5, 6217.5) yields 0.97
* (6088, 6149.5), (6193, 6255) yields 0.96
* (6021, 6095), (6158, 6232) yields 0.97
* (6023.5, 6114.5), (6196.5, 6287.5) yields 0.96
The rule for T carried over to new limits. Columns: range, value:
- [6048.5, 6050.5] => 8.88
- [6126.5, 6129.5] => 8.87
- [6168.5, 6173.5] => 8.71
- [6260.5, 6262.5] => 8.05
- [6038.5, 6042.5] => 9.09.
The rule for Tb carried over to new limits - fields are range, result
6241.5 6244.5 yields 7.99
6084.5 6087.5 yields 8.88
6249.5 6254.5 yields 8.09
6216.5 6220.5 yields 8.06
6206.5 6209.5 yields 8.38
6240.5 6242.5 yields 7.96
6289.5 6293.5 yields 8.66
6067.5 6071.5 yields 9.18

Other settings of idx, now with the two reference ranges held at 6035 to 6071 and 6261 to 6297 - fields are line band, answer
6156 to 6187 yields 0.04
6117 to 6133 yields 0.01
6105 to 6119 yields -0.02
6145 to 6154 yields 0.03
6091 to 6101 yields 0.03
